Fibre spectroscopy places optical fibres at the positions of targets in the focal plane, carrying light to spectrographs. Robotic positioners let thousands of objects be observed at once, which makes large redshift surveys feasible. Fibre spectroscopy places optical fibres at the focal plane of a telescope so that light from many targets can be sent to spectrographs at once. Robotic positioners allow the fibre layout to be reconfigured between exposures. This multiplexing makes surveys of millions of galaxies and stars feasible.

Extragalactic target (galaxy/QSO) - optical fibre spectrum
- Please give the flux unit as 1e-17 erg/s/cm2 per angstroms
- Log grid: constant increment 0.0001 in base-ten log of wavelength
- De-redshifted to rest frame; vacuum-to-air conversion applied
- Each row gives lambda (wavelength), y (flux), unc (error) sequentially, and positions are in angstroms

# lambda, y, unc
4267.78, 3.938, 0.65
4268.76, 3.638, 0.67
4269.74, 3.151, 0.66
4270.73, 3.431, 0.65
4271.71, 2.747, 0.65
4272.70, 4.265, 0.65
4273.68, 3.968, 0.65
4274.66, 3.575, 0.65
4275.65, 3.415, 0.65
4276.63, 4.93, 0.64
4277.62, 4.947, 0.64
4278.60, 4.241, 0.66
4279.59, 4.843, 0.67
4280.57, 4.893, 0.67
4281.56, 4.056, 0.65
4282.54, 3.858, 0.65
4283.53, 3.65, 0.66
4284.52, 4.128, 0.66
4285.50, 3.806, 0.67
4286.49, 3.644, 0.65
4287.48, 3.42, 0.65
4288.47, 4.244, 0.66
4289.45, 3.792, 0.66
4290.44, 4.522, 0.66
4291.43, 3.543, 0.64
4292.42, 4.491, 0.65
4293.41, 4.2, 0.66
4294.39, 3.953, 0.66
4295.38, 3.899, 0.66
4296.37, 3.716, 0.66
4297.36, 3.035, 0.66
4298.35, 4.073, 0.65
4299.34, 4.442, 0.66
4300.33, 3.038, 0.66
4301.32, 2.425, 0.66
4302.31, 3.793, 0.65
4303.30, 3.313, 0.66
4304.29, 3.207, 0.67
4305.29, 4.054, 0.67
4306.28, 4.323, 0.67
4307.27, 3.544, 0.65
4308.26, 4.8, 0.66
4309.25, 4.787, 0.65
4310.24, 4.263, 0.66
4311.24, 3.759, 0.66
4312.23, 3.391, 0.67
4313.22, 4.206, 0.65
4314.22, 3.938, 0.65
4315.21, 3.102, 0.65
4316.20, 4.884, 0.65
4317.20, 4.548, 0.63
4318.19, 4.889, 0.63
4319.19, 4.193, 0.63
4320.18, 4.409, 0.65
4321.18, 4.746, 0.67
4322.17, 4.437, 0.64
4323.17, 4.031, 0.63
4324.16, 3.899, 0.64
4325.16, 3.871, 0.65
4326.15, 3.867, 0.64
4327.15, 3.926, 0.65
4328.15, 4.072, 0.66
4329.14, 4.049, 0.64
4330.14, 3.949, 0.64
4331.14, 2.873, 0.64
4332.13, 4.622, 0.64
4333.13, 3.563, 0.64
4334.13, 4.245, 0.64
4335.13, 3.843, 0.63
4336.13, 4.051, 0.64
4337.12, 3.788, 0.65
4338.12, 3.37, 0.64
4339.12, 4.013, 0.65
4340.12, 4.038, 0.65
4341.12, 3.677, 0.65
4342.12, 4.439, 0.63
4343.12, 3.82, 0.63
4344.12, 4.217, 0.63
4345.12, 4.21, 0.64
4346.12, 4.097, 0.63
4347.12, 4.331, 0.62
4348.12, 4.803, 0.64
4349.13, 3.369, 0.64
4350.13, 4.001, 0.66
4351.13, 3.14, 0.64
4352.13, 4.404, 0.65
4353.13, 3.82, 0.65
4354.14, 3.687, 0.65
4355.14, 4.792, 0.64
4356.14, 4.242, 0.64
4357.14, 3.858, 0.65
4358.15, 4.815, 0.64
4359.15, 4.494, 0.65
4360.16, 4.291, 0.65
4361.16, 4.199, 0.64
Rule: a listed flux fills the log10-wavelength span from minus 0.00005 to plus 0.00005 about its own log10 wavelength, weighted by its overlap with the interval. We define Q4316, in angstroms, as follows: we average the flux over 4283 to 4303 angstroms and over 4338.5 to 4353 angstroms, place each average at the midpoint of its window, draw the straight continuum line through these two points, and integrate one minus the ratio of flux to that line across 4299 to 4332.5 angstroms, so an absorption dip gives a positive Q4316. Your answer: -0.8 angstroms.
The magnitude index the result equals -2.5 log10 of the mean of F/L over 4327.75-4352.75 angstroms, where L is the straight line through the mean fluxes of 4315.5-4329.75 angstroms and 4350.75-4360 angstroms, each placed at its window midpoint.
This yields 0.06 mag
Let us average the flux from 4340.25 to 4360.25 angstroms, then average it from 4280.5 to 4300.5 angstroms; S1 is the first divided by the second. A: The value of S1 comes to 1.1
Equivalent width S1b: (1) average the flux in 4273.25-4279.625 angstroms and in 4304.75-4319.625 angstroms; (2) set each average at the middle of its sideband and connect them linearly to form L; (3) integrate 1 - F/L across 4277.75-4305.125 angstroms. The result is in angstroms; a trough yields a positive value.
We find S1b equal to 2.2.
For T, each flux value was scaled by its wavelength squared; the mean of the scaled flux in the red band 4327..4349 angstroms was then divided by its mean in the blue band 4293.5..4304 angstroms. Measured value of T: 1.1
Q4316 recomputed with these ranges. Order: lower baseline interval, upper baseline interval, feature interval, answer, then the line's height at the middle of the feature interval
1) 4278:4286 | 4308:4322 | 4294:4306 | 1.8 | 4.24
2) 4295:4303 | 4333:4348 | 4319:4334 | -0.7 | 3.85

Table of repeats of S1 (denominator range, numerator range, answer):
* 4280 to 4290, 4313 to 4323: 1.09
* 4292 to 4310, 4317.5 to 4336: 1.06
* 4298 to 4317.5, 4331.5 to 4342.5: 1.02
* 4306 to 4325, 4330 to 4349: 0.95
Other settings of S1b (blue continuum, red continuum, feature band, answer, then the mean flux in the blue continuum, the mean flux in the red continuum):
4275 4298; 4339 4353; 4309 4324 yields -0.7 angstroms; 4.05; 4.03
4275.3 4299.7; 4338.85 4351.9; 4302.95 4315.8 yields 0.4 angstroms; 4.07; 4.02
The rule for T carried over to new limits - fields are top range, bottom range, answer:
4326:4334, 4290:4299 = 1.00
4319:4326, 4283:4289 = 1.12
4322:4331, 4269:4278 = 1.06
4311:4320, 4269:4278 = 1.11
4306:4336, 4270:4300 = 1.05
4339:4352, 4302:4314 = 1.04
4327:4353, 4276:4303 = 1.02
